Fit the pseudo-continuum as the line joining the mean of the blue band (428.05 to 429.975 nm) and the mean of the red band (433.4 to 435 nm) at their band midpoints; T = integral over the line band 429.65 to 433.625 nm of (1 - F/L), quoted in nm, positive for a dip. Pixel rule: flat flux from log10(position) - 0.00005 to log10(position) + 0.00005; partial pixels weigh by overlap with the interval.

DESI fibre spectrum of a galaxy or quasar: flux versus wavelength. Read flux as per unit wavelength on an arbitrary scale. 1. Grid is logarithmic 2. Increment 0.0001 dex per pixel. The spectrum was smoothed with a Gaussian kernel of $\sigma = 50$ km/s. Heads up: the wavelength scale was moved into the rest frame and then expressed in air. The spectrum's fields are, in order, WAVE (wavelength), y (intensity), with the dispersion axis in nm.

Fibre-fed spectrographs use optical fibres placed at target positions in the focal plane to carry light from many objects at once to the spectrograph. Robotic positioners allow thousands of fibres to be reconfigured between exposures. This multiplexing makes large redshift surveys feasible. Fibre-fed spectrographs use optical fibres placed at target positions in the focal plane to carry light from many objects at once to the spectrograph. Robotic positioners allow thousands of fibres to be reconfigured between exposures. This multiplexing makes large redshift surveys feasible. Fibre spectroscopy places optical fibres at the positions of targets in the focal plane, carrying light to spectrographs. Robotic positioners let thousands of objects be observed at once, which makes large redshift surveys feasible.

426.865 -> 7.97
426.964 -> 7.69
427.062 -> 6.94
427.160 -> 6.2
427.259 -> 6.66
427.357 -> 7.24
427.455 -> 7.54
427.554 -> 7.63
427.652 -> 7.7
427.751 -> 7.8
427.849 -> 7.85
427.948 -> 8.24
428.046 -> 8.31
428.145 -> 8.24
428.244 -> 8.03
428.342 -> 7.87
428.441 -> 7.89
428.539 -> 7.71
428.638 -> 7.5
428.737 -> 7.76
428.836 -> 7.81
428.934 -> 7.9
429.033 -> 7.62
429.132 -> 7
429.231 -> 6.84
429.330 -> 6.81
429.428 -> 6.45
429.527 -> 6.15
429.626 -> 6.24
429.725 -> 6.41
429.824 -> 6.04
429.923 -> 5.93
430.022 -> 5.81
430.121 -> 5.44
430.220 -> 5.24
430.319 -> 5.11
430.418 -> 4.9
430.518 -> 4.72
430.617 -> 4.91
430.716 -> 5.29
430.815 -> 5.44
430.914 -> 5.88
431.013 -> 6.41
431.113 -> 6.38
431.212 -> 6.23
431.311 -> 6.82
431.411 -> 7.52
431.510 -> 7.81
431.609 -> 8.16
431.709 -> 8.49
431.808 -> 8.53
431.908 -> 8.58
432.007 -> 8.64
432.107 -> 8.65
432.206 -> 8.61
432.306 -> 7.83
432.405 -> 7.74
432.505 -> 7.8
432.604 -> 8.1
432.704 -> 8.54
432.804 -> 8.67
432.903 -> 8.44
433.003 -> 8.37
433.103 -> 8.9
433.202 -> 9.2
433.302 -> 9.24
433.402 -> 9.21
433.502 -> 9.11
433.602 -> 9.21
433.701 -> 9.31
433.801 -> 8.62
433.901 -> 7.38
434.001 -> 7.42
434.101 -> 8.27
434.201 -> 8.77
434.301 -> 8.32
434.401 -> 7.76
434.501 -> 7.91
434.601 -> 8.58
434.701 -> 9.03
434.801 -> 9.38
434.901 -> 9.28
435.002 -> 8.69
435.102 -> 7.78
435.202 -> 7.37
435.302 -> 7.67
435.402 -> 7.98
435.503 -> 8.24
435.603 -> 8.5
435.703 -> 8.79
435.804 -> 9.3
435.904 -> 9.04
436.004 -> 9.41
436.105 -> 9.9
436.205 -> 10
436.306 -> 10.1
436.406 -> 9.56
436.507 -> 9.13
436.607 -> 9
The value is 0.32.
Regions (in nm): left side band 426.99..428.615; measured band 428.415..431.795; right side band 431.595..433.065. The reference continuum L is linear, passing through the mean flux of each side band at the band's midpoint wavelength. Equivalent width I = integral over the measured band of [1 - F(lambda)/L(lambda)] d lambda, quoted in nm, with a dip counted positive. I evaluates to 0.60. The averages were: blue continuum 7.62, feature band 6.56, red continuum 8.35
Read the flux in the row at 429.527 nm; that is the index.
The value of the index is 6.15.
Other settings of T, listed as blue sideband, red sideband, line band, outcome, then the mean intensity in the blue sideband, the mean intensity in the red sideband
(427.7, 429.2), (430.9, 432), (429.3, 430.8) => 0.383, 7.82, 7.44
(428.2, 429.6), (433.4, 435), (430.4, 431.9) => 0.248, 7.36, 8.58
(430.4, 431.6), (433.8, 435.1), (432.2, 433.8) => -0.259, 6.13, 8.38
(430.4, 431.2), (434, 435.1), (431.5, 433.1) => -0.388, 5.55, 8.51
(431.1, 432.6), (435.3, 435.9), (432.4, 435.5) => -0.082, 7.9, 8.52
